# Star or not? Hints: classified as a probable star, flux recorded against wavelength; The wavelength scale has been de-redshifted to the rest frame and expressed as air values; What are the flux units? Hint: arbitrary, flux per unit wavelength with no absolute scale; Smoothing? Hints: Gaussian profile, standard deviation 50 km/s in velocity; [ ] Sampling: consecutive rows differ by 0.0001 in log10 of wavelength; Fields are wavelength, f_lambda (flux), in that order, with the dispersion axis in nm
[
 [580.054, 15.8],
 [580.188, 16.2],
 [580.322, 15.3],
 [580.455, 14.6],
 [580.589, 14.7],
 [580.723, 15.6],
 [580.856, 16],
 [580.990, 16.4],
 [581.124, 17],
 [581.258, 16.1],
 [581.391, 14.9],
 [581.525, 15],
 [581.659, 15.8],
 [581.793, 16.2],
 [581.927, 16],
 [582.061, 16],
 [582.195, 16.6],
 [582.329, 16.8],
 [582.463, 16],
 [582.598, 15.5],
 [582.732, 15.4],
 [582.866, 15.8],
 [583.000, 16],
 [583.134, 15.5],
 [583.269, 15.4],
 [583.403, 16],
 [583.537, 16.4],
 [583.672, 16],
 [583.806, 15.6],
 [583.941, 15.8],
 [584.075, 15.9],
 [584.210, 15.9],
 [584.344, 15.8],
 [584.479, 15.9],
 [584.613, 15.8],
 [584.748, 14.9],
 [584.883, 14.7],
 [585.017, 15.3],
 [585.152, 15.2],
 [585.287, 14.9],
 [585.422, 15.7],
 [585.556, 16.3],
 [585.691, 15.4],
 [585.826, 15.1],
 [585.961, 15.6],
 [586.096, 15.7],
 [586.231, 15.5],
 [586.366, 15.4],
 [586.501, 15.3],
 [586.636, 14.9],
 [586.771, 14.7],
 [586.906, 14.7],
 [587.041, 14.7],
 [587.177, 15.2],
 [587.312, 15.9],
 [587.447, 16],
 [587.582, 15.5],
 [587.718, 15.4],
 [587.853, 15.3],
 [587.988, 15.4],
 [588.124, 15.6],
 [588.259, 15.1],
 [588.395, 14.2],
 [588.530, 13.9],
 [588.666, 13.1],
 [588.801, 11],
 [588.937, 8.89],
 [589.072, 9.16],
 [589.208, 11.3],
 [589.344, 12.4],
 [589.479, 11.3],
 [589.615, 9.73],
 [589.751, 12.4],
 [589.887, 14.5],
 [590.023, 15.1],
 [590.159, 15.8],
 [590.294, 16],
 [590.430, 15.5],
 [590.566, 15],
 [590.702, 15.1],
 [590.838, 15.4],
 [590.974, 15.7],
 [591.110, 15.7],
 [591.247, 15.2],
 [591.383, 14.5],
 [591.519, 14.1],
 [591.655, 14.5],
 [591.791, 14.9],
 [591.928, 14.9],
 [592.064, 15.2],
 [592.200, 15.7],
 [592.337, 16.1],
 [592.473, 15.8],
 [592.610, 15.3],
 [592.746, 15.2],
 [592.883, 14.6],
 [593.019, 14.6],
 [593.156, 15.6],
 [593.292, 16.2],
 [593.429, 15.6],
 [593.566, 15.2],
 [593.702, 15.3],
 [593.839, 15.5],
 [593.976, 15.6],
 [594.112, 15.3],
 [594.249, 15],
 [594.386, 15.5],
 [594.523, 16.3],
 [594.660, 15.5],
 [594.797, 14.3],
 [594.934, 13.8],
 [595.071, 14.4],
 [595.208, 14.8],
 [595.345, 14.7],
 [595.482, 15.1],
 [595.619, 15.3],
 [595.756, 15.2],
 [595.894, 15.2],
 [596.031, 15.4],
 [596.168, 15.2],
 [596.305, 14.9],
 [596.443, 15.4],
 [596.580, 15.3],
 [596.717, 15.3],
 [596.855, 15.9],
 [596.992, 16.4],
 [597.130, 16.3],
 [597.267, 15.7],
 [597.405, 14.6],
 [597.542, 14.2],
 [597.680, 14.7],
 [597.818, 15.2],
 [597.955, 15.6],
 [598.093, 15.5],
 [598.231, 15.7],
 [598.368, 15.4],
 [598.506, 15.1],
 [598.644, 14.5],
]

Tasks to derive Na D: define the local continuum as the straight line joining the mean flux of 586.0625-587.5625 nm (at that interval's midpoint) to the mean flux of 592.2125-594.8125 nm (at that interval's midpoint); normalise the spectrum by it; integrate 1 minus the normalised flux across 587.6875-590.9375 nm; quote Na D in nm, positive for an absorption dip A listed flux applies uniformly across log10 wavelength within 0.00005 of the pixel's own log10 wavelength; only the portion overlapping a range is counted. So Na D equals 0.37 nm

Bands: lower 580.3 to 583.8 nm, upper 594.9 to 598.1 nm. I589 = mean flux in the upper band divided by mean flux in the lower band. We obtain 1.0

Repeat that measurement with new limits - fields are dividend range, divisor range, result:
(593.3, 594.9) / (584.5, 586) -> 1.00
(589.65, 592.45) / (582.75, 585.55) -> 0.96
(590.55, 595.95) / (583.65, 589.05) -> 1.01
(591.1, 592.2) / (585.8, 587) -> 0.98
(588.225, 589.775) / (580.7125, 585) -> 0.74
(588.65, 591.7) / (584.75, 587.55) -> 0.88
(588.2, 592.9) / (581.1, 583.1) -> 0.88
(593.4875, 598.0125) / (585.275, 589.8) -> 1.08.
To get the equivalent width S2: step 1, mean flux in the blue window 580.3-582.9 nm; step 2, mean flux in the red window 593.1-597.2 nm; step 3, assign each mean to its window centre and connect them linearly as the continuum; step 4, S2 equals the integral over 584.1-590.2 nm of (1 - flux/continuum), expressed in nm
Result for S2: 0.46 nm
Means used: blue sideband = 15.8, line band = 14.4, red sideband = 15.3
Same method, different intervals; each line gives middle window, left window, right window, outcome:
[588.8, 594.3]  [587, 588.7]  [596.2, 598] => 0.271 nm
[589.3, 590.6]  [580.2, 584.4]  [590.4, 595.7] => 0.135 nm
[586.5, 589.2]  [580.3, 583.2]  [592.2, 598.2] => 0.253 nm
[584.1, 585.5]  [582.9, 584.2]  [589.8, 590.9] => 0.027 nm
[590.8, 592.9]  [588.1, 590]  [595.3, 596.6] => -0.267 nm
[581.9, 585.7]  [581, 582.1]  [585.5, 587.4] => -0.027 nm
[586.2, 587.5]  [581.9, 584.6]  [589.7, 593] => 0.028 nm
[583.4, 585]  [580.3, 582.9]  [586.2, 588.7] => -0.024 nm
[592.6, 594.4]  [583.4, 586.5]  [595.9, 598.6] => 0.012 nm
